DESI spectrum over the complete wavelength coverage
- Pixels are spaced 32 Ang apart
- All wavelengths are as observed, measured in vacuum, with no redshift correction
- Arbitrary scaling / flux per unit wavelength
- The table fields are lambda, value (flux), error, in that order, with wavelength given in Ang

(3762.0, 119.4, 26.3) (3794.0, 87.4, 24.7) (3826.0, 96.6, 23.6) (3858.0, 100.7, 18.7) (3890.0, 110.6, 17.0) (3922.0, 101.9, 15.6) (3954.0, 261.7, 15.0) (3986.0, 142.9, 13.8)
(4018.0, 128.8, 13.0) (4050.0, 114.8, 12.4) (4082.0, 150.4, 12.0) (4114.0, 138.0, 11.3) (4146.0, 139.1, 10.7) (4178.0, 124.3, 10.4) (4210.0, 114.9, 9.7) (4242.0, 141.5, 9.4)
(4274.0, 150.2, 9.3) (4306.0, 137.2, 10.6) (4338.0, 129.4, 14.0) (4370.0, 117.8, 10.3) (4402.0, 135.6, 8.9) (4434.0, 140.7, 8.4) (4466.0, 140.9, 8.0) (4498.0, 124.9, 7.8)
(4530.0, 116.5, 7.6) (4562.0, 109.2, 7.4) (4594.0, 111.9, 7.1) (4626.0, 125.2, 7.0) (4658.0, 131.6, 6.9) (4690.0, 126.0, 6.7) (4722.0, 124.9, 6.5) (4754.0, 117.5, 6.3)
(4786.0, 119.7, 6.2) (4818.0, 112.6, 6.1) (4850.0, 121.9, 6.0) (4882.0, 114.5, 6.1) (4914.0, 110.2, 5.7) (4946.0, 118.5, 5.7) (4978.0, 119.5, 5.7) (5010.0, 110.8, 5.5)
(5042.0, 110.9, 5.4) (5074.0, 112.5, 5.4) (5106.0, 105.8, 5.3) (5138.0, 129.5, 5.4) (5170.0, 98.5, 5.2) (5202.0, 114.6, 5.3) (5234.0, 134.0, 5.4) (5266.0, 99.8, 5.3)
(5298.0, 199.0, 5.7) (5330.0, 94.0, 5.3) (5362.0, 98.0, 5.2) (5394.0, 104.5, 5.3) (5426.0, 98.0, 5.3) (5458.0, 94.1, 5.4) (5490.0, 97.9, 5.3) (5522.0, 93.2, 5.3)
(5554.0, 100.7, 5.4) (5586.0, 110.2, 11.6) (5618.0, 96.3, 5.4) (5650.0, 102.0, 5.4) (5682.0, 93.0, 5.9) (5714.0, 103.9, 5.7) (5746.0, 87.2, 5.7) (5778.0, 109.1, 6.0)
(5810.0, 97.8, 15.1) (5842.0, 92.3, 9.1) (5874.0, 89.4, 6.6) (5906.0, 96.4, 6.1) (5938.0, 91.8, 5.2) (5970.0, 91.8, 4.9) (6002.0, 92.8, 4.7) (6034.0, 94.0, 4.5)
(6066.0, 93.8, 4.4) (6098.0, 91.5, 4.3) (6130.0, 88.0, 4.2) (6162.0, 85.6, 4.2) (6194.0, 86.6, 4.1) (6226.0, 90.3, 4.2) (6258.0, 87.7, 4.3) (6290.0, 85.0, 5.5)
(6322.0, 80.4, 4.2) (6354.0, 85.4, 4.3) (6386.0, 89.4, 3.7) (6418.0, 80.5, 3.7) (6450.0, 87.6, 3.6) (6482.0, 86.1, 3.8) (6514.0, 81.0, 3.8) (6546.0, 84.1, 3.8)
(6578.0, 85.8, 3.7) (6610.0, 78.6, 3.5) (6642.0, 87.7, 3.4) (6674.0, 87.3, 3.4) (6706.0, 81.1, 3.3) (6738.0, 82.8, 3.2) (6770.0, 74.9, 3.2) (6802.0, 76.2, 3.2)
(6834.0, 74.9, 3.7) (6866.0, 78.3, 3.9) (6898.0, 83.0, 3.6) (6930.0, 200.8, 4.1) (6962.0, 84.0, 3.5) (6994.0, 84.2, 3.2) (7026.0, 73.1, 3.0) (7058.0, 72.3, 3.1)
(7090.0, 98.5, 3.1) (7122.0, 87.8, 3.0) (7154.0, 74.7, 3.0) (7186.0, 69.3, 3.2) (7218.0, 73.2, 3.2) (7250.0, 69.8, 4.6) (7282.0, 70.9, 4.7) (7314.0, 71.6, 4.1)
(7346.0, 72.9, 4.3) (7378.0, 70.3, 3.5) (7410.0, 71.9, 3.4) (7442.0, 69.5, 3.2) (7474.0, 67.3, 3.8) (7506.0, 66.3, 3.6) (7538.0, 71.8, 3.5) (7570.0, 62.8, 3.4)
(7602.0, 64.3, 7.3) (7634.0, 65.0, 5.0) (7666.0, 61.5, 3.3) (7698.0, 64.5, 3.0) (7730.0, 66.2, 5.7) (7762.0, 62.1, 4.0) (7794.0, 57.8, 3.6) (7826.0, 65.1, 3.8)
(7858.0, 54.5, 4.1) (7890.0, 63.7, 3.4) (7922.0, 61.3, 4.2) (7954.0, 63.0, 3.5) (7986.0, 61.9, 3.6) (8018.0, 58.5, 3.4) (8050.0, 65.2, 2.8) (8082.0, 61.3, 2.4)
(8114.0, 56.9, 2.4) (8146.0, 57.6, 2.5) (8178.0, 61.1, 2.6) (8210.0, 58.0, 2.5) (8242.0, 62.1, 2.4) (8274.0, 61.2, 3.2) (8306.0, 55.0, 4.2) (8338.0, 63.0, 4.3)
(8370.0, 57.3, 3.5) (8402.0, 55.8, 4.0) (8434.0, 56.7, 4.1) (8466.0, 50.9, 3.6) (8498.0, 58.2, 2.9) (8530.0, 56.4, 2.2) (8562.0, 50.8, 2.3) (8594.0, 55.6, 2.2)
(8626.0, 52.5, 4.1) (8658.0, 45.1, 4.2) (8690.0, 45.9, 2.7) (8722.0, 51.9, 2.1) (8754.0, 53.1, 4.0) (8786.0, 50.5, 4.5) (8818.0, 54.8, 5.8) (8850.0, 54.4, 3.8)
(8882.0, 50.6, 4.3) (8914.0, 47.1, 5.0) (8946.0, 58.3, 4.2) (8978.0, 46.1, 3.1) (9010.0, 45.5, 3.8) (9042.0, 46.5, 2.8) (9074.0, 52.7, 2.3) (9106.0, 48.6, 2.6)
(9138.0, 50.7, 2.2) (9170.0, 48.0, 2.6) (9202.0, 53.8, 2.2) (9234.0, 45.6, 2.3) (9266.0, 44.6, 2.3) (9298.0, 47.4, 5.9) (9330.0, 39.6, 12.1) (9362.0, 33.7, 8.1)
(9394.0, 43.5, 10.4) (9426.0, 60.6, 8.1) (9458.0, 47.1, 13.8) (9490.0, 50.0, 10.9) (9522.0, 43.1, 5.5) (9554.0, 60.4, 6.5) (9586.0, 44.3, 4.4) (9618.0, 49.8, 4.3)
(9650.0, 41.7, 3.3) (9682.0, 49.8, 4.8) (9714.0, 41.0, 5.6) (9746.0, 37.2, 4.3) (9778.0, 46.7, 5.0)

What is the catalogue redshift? 0.06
